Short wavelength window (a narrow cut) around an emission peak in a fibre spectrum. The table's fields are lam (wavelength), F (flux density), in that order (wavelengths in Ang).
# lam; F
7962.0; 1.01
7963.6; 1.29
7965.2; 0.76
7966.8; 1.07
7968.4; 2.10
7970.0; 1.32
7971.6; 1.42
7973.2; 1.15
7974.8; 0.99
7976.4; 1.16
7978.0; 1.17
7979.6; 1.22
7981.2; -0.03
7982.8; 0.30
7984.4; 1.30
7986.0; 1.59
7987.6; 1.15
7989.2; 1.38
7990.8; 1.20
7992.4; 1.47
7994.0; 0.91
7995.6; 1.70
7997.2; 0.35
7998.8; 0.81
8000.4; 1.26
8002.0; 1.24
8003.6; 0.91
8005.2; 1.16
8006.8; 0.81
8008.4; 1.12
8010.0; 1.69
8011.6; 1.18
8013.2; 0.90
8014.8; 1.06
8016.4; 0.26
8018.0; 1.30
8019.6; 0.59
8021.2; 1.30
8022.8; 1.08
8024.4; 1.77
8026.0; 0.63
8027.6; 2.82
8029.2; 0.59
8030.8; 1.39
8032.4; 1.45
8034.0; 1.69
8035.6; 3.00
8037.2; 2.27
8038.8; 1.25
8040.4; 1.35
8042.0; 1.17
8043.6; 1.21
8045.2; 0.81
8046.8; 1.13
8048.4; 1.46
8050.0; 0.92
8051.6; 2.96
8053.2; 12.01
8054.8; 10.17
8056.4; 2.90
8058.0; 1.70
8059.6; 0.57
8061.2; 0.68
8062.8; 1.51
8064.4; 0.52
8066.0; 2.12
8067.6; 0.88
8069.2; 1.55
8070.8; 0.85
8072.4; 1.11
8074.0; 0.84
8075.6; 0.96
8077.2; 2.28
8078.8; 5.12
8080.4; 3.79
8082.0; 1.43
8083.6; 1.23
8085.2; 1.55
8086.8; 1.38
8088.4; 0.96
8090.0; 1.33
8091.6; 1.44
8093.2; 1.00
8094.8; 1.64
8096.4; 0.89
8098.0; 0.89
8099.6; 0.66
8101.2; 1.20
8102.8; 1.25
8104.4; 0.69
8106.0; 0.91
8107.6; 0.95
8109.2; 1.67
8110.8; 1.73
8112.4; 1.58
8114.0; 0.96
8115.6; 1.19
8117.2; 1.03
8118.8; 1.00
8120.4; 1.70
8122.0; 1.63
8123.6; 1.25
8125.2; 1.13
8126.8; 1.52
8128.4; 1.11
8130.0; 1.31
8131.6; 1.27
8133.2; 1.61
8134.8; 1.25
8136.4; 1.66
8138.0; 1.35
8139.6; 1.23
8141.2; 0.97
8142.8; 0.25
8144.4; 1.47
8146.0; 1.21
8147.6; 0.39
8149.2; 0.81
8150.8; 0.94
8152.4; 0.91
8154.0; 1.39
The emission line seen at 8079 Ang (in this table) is [N II] 6583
